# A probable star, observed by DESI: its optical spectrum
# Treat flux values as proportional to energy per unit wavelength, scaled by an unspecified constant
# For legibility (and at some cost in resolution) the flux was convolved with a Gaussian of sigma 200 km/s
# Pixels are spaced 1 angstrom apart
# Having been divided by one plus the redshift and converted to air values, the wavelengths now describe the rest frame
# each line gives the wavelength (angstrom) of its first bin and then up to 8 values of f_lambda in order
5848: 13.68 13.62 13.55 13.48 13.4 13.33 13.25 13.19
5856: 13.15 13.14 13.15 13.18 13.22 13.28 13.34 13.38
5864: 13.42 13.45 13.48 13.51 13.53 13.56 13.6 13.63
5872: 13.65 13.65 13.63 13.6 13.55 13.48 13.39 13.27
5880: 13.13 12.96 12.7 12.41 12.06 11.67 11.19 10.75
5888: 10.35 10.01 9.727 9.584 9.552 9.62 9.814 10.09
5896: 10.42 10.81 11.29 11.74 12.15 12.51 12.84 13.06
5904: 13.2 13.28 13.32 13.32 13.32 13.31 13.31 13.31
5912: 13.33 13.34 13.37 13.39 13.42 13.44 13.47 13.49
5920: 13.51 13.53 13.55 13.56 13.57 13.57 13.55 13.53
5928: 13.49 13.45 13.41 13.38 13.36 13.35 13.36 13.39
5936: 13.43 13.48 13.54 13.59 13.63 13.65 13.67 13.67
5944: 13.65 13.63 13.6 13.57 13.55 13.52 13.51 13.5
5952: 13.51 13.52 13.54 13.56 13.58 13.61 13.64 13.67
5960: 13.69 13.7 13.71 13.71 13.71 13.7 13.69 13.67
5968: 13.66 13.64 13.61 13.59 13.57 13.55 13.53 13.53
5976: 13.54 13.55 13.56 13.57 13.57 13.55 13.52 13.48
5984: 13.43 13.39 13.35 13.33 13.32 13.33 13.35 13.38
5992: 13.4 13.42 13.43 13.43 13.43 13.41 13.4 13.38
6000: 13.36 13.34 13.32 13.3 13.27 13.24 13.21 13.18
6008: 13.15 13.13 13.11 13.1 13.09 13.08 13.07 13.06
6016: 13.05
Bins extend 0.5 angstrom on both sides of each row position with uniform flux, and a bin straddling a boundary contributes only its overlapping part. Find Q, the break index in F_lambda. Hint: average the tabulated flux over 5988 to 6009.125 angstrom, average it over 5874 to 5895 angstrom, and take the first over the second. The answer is 1.1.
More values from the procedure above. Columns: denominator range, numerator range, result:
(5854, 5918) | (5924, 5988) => 1.08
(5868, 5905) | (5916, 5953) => 1.12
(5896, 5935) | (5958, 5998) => 1.03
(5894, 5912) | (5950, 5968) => 1.10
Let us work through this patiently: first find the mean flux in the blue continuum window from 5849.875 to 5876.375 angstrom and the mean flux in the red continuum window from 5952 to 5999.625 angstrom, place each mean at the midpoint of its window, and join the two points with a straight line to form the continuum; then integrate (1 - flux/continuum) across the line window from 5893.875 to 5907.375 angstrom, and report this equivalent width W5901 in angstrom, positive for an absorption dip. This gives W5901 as 1.42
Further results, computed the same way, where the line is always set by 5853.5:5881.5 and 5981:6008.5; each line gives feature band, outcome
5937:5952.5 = -0.2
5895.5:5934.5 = 0.8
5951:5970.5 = -0.4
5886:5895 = 2.3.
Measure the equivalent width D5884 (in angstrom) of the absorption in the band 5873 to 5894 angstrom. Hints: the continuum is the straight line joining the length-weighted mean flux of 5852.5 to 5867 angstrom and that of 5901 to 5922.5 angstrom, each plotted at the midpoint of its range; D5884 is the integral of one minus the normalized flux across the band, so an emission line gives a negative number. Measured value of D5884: 2.33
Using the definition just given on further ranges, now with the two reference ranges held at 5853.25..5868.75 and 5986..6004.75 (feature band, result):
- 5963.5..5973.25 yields -0.2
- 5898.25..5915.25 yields 0.4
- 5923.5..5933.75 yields -0.1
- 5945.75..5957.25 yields -0.2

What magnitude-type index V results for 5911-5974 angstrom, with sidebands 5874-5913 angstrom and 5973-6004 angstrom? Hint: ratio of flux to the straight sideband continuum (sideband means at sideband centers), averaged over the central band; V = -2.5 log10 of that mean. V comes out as -0.06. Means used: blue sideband 12.1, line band 13.5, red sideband 13.4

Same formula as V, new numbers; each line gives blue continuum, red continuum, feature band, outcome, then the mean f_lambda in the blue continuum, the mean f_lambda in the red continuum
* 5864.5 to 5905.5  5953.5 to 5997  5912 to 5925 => -0.06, 12.2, 13.5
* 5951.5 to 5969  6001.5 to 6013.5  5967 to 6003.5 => -0.01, 13.6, 13.2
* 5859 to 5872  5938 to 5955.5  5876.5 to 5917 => 0.12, 13.4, 13.6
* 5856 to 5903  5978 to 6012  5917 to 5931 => -0.06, 12.3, 13.4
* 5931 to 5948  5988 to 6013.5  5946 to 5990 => -0.01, 13.5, 13.3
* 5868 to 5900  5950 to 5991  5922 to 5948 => -0.05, 11.9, 13.6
